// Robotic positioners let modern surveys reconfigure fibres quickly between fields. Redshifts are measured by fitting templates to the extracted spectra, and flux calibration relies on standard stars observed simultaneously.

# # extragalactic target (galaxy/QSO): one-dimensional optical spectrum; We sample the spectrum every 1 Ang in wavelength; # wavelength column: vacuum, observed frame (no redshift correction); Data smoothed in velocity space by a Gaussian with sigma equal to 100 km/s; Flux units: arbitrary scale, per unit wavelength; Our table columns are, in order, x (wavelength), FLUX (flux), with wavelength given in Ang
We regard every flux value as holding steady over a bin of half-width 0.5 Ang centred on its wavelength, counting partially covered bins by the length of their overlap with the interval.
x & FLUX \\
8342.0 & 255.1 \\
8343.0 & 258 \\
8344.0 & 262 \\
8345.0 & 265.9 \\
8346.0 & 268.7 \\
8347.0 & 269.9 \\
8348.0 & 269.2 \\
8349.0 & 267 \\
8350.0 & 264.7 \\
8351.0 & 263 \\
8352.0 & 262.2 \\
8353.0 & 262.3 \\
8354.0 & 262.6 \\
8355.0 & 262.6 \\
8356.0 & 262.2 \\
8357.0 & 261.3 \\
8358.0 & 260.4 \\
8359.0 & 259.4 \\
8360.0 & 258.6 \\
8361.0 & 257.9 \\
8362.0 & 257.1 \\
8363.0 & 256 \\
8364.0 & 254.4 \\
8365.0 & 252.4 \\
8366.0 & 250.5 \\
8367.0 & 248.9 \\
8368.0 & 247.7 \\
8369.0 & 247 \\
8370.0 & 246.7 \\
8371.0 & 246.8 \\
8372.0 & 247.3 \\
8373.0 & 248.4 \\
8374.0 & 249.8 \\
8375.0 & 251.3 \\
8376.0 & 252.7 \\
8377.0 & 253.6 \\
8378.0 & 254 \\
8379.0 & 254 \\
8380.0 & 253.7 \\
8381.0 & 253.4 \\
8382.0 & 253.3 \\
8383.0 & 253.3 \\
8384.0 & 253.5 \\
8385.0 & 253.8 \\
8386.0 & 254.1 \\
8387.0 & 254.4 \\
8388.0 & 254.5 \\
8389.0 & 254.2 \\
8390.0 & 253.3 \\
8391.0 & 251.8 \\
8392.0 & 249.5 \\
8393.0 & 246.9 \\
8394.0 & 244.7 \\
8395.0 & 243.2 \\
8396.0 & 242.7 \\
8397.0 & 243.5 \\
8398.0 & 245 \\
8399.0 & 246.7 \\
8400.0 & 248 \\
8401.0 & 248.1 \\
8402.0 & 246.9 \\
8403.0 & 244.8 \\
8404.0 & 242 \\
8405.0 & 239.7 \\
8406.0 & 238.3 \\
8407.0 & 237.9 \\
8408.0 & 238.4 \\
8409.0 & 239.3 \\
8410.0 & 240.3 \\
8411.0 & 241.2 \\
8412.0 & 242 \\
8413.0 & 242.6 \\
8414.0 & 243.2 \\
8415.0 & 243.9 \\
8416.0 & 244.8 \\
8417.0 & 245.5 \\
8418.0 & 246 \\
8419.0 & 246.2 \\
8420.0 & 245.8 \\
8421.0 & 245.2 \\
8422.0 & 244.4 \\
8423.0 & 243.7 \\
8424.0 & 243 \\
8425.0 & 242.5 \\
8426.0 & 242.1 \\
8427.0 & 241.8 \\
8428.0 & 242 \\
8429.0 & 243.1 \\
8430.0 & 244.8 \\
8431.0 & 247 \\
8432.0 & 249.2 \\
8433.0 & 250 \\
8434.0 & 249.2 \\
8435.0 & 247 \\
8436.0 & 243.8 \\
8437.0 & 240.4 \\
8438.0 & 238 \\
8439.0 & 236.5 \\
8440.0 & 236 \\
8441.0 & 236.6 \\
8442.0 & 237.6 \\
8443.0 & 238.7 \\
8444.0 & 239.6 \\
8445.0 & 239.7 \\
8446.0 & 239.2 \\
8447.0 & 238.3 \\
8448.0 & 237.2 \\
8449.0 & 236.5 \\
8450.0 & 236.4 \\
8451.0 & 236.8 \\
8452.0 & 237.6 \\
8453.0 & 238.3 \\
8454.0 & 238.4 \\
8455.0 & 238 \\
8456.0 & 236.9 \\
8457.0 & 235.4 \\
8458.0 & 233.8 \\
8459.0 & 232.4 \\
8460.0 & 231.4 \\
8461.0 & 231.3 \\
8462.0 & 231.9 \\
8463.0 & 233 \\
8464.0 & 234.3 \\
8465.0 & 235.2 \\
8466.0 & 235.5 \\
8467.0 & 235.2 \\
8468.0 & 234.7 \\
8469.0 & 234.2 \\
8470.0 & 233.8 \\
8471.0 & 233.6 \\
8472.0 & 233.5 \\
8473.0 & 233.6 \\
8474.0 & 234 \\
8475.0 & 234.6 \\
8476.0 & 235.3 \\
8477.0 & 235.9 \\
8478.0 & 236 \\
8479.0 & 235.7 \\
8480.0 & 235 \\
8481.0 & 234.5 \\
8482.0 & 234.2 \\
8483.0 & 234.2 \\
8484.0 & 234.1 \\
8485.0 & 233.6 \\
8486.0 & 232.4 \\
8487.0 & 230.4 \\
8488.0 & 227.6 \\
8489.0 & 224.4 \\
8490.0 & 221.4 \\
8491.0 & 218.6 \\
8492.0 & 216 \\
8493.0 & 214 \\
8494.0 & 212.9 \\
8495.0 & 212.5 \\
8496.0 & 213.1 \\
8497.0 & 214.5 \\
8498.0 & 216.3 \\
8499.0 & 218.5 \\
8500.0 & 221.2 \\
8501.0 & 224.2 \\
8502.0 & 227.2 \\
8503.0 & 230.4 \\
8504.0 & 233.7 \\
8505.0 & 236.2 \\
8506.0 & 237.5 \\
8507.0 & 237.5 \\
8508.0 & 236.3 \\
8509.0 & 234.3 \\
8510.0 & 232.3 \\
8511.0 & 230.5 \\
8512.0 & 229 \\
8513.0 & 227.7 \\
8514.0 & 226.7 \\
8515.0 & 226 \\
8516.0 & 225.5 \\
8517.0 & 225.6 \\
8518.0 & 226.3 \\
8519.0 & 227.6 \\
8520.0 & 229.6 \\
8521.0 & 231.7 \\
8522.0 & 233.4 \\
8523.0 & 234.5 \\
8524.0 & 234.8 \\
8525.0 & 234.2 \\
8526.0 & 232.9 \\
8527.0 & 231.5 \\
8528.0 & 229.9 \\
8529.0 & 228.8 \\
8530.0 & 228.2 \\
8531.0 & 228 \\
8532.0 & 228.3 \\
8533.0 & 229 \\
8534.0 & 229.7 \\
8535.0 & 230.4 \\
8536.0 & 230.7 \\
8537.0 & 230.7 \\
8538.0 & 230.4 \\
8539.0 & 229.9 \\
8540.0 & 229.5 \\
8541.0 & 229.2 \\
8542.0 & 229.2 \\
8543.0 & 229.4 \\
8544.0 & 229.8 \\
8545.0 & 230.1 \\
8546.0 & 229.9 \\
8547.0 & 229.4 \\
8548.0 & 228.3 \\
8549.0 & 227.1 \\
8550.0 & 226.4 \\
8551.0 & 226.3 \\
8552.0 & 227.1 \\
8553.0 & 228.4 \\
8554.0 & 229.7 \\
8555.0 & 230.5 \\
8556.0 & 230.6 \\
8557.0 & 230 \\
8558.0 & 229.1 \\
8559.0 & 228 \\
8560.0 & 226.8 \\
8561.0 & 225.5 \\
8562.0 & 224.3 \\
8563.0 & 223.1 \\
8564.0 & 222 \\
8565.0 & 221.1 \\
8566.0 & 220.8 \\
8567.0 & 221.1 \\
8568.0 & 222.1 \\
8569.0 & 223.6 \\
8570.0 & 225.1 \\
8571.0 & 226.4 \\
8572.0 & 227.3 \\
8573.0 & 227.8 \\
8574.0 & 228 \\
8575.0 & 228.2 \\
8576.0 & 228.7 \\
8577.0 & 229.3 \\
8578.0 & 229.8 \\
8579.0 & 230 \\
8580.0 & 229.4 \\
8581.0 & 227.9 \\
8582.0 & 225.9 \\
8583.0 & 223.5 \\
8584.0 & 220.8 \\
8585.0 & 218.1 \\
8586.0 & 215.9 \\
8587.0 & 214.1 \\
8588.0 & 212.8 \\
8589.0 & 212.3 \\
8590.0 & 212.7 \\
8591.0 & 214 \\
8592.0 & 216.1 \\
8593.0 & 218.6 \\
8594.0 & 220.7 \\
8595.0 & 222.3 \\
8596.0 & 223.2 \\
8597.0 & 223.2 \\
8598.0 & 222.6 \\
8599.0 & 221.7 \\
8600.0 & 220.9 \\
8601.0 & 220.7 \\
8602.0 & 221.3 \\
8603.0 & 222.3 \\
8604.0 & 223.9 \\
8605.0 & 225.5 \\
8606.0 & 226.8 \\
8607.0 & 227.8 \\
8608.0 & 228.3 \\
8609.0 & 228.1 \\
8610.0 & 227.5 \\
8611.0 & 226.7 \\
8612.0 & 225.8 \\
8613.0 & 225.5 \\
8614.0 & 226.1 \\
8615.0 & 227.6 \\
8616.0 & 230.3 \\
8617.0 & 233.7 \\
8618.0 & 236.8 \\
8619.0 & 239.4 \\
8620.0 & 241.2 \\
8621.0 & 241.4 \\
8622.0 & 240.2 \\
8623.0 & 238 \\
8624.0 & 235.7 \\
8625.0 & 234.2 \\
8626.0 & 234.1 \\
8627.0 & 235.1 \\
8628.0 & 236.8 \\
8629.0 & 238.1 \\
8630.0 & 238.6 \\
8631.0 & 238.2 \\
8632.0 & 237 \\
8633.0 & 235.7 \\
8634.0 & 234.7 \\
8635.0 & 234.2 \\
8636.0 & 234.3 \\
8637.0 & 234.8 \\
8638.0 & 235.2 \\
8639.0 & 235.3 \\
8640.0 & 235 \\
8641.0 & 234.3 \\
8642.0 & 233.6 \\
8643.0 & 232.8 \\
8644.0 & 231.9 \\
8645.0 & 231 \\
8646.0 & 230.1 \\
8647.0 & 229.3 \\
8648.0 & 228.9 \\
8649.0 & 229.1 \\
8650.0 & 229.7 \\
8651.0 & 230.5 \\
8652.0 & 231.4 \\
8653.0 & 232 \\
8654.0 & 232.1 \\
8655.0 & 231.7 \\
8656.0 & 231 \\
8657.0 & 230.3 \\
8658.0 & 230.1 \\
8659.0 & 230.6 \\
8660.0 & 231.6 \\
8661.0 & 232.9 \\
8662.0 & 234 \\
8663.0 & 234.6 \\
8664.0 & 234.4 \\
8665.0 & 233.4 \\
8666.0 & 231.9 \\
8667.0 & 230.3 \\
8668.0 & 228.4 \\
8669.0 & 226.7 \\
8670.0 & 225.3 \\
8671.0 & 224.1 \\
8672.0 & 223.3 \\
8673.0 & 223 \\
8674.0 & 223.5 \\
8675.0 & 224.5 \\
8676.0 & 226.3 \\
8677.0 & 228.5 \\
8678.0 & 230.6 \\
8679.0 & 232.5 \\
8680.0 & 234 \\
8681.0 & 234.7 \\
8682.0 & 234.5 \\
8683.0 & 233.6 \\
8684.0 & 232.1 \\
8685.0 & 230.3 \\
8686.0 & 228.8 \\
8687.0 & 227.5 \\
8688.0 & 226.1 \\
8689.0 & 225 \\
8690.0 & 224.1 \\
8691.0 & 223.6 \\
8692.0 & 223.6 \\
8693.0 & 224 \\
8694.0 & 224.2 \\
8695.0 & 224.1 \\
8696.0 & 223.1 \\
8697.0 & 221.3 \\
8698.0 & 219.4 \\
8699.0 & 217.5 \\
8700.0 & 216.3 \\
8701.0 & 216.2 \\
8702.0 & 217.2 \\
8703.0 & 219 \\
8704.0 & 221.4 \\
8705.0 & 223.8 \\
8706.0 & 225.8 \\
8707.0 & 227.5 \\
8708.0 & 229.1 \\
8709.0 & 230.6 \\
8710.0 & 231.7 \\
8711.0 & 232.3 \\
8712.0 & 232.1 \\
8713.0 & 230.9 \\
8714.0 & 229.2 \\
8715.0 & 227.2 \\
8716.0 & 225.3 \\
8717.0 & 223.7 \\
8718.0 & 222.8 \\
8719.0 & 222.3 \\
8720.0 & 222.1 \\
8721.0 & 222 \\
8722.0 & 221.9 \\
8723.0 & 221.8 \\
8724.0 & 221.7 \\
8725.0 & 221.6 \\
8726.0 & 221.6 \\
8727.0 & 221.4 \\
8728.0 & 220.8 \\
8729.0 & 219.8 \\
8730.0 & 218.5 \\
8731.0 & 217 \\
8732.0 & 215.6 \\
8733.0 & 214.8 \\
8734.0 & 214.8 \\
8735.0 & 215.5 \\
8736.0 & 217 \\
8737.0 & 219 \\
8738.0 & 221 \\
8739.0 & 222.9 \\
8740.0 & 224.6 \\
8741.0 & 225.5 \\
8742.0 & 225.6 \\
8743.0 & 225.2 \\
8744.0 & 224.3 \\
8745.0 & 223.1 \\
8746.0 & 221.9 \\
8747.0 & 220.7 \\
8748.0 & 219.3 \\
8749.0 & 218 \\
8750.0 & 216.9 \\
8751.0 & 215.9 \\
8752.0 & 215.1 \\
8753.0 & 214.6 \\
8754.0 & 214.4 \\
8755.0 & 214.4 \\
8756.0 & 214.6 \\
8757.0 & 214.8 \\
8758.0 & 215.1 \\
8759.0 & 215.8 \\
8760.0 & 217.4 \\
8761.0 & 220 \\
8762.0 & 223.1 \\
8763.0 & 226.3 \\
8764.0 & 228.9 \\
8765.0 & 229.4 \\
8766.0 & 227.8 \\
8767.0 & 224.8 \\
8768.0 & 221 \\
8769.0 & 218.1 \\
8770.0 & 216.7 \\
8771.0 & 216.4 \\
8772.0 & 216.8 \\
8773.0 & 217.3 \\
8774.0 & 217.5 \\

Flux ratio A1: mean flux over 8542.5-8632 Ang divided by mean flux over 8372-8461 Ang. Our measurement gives 0.9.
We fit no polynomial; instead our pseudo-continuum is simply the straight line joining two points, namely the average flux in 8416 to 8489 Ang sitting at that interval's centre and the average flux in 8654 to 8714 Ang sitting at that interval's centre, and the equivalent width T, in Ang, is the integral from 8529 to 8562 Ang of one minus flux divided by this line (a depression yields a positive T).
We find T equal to 0.7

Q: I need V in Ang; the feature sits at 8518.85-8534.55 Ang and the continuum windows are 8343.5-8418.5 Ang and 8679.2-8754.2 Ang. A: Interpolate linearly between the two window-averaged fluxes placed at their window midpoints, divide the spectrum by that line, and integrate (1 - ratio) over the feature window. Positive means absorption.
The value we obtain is 0.6 Ang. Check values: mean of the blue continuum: 252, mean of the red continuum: 223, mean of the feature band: 231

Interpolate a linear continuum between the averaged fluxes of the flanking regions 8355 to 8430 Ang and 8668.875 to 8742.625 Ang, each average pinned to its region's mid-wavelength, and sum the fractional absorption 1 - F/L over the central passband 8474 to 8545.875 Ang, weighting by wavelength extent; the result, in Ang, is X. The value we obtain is 3.14 Ang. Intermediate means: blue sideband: 248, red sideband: 224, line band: 229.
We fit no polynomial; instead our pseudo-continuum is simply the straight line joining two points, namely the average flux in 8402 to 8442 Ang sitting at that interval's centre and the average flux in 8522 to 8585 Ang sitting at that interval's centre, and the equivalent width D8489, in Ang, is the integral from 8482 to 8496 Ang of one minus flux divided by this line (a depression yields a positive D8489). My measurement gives 0.67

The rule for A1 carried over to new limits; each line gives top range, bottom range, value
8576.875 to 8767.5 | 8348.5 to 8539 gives 0.94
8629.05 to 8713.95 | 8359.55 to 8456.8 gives 0.93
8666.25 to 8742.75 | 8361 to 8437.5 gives 0.91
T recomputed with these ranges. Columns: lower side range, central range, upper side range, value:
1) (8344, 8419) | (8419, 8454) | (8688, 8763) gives 0.8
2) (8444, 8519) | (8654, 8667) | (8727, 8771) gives -0.5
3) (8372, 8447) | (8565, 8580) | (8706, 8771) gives 0.5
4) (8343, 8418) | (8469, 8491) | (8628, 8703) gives 1.0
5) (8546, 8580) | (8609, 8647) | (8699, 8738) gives -1.5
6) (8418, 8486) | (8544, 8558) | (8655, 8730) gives 0.3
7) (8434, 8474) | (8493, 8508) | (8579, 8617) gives 0.5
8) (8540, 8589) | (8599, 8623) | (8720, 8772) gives -0.5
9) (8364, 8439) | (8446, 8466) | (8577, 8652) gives 0.5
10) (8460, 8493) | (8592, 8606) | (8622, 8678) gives 0.6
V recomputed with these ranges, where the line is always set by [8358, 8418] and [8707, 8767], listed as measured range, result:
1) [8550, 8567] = 0.7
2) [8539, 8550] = 0.3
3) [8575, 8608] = 1.5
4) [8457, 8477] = 0.7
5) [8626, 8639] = -0.3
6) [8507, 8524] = 0.6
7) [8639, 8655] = -0.2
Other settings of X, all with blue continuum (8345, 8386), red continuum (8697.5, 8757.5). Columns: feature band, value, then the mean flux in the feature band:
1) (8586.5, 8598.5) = 0.9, 218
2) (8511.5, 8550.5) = 1.8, 229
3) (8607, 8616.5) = 0.2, 227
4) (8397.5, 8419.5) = 0.8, 243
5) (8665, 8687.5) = -0.3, 229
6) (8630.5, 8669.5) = -0.6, 232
